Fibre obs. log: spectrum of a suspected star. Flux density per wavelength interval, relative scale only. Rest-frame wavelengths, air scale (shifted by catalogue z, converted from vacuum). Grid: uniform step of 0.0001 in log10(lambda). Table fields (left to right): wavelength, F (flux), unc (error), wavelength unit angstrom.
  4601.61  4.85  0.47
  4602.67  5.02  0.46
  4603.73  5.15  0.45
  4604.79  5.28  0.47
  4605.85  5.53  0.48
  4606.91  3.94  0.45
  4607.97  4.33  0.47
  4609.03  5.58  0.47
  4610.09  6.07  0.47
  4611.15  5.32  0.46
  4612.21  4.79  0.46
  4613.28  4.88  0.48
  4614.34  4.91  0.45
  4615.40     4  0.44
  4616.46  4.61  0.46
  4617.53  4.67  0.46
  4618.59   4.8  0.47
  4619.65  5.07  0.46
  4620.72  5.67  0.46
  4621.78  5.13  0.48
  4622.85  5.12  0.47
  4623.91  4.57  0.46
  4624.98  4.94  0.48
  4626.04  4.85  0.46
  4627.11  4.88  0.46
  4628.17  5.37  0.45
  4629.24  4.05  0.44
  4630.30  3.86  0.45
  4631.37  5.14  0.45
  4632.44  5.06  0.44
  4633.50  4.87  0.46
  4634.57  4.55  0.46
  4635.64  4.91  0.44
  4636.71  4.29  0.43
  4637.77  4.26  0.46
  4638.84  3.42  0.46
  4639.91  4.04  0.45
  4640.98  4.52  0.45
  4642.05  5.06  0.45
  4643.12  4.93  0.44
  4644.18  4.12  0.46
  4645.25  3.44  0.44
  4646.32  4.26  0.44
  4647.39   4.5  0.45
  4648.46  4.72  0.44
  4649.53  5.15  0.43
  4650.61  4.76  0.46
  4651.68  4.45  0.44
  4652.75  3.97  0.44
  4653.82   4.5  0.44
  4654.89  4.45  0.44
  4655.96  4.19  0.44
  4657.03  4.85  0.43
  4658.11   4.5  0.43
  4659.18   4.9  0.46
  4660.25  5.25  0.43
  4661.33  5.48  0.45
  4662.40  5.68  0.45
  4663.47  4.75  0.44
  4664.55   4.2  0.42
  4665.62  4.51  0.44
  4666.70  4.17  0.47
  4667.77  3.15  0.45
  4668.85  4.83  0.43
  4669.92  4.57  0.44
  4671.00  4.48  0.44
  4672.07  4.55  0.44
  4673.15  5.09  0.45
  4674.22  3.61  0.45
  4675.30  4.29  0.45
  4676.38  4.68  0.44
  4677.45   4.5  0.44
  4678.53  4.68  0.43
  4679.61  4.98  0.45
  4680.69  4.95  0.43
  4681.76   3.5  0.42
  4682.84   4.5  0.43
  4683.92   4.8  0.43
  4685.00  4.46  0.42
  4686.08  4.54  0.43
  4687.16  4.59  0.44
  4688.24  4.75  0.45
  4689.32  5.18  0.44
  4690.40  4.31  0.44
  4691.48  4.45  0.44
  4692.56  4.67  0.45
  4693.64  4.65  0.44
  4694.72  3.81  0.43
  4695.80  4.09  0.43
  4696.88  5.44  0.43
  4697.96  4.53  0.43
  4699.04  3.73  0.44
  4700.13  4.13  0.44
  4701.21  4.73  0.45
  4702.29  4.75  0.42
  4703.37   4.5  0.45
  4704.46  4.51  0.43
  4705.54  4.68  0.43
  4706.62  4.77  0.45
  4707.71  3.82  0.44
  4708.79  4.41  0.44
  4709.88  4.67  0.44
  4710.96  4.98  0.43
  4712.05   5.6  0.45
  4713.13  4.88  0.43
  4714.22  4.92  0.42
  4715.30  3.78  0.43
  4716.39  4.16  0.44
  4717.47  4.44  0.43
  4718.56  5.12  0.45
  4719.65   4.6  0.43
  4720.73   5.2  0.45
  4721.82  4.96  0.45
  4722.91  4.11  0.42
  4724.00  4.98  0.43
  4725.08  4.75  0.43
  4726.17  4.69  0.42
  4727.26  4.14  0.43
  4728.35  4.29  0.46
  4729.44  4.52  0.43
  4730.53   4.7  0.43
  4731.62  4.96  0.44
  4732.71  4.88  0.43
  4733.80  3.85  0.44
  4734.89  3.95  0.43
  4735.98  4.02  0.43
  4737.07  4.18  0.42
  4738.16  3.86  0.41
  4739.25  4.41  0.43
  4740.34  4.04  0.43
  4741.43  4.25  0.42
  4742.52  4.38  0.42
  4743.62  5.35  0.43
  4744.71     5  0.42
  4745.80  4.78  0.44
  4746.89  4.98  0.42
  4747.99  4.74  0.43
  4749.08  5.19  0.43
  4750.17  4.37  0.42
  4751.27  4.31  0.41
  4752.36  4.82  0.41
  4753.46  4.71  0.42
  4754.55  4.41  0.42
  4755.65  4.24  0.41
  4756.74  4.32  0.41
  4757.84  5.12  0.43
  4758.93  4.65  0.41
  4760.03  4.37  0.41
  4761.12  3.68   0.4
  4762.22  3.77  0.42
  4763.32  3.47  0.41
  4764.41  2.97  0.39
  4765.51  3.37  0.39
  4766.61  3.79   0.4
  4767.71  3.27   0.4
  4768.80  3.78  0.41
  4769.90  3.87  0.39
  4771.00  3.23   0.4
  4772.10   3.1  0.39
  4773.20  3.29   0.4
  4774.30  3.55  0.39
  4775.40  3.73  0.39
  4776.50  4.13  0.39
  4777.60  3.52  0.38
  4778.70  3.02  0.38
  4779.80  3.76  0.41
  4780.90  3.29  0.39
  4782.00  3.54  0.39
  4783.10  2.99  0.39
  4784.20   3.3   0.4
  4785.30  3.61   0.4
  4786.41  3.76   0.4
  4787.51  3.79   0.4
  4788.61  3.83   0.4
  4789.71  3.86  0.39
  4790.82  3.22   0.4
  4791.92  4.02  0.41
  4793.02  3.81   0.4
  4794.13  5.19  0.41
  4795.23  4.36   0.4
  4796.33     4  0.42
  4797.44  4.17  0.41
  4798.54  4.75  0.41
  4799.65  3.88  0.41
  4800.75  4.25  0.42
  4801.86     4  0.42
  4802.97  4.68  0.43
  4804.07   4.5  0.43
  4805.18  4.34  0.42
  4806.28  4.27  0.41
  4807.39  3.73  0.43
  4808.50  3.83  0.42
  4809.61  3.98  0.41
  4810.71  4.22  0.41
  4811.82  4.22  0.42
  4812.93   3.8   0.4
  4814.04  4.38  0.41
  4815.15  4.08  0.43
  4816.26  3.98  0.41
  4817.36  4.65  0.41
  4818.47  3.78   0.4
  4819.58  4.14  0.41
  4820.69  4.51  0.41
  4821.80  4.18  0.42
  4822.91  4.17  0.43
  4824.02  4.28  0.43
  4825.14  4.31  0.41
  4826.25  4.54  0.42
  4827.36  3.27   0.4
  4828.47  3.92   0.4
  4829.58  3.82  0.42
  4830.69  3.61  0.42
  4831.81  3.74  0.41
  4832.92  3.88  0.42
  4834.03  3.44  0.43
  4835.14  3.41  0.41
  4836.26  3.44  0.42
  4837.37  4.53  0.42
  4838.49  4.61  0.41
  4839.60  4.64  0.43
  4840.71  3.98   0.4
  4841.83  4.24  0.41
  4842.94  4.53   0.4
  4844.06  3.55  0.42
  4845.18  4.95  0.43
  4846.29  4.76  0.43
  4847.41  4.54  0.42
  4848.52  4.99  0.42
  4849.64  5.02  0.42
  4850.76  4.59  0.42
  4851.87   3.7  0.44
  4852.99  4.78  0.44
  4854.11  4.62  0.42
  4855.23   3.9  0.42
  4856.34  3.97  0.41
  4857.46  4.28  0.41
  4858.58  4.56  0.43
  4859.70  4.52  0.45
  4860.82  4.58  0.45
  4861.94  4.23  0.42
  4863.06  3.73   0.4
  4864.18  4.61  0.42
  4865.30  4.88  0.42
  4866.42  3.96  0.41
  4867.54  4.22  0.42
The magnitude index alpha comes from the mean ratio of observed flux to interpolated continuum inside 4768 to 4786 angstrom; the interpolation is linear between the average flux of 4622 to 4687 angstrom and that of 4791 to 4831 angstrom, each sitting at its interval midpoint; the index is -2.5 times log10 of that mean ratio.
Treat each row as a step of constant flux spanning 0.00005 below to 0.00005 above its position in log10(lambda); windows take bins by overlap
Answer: 0.214 mag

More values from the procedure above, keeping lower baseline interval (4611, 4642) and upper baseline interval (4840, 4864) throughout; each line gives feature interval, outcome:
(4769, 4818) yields 0.15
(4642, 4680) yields 0.02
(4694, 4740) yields 0.02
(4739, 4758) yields -0.02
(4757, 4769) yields 0.17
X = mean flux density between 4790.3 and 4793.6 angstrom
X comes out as 3.7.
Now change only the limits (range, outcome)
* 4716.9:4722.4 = 4.86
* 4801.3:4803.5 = 4.32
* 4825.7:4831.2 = 3.84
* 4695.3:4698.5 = 4.7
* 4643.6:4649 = 4.22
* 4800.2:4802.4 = 4.12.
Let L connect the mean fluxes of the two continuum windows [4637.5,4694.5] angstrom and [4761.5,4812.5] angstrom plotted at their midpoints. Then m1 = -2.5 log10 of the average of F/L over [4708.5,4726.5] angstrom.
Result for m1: -0.12 mag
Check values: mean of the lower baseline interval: 4.52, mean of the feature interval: 4.73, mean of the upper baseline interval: 3.8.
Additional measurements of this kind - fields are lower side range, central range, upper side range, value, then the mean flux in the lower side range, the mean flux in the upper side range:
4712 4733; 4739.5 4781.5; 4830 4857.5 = 0.12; 4.66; 4.23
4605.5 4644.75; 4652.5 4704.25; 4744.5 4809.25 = -0.01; 4.76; 4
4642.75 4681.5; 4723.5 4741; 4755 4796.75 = -0.08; 4.55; 3.75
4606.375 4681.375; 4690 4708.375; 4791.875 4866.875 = 0.02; 4.65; 4.22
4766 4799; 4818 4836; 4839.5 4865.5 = 0.06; 3.72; 4.41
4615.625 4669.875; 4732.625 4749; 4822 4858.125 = -0.01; 4.62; 4.19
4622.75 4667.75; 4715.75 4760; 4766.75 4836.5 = -0.10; 4.59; 3.89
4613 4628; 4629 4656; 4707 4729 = 0.09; 4.88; 4.62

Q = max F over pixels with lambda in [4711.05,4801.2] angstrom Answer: 5.6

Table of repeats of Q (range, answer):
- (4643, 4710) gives 5.68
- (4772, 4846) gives 5.19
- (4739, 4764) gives 5.35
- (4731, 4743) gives 4.96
